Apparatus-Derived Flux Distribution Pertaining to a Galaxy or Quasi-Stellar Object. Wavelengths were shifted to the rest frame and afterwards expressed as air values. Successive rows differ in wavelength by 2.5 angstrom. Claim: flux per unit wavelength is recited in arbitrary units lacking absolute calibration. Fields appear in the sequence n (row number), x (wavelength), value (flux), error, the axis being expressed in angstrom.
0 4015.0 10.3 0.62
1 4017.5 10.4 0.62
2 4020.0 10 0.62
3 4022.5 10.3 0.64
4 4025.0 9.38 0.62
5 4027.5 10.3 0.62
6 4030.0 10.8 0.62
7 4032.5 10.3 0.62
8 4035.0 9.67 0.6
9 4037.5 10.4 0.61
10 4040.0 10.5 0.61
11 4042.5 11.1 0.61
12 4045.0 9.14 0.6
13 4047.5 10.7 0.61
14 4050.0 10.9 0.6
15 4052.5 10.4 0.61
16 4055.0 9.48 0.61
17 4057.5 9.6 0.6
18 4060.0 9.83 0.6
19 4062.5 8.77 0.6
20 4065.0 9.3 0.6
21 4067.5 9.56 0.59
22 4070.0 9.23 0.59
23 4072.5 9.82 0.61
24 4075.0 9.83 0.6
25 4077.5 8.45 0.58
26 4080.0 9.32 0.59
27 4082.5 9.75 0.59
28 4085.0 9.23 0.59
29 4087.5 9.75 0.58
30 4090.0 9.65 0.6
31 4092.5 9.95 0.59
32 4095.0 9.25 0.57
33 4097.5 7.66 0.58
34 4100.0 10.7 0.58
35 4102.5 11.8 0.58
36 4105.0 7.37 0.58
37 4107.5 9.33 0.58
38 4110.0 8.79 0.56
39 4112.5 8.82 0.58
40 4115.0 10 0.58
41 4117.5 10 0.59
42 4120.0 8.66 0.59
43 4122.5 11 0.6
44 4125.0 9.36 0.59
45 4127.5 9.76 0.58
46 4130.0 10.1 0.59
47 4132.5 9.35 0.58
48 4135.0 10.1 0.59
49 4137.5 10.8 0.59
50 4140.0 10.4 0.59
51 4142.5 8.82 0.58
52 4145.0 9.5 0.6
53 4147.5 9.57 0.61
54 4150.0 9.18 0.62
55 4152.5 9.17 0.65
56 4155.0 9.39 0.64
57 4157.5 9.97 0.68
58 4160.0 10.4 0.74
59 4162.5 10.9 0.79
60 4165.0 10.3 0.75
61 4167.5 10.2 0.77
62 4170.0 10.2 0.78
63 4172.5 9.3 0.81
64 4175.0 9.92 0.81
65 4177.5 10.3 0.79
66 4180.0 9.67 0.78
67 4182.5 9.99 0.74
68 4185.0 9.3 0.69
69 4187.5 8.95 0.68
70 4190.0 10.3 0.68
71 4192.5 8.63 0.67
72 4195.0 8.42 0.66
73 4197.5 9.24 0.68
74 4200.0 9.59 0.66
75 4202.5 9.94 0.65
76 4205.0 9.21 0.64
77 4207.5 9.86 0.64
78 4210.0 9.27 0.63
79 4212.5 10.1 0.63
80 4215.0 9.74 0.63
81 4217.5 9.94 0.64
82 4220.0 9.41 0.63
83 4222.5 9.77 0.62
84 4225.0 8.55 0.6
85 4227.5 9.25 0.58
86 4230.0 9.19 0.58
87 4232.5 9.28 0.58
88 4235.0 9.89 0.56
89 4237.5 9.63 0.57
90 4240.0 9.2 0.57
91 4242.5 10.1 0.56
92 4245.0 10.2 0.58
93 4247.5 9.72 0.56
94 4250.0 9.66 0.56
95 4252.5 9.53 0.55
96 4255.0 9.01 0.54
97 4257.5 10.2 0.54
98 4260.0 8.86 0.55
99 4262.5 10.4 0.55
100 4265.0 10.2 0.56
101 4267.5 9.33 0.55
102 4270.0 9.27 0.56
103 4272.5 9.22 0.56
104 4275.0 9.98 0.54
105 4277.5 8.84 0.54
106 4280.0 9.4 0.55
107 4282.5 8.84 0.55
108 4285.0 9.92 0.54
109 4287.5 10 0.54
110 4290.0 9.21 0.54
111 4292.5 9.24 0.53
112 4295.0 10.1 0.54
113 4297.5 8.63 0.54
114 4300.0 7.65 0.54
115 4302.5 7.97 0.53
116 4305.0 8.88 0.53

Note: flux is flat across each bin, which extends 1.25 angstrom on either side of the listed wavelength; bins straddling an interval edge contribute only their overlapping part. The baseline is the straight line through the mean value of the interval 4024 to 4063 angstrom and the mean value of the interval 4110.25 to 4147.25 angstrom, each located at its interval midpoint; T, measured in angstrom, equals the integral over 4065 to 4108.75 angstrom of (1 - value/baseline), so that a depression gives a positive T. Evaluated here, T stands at 2.1 angstrom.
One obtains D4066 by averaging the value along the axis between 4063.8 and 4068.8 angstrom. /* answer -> 9.43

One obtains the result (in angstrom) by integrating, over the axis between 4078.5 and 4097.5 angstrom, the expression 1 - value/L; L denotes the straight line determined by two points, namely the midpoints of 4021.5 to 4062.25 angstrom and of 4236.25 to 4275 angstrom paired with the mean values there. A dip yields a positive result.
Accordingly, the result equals 1.2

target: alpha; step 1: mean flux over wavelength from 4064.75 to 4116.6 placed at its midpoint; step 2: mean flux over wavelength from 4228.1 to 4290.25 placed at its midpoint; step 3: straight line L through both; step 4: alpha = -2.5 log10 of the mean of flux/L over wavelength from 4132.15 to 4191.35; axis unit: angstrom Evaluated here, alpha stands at -0.04 mag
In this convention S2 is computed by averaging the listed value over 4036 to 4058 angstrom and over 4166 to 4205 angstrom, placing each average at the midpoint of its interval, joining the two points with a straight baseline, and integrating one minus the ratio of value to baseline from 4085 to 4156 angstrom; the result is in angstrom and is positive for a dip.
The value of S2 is 2.36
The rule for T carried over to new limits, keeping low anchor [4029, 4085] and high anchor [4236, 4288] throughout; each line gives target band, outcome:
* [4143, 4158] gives 0.5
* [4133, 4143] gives -0.3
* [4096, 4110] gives 0.7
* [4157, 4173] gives -0.9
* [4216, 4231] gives 0.4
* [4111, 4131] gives 0.1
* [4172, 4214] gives 0.6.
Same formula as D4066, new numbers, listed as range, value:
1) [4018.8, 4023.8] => 10.1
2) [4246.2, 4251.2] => 9.7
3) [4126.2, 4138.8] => 10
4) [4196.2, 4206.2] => 9.49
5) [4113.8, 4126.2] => 9.81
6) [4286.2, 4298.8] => 9.43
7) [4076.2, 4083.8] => 9.18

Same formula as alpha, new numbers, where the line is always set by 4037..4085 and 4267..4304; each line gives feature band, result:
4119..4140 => -0.039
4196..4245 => -0.023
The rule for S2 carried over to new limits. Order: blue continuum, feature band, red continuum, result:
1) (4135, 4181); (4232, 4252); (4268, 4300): -0.44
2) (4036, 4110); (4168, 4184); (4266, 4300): -0.68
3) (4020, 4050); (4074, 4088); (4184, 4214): 0.91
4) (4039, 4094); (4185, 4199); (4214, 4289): 0.69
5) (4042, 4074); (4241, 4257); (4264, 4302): -0.60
